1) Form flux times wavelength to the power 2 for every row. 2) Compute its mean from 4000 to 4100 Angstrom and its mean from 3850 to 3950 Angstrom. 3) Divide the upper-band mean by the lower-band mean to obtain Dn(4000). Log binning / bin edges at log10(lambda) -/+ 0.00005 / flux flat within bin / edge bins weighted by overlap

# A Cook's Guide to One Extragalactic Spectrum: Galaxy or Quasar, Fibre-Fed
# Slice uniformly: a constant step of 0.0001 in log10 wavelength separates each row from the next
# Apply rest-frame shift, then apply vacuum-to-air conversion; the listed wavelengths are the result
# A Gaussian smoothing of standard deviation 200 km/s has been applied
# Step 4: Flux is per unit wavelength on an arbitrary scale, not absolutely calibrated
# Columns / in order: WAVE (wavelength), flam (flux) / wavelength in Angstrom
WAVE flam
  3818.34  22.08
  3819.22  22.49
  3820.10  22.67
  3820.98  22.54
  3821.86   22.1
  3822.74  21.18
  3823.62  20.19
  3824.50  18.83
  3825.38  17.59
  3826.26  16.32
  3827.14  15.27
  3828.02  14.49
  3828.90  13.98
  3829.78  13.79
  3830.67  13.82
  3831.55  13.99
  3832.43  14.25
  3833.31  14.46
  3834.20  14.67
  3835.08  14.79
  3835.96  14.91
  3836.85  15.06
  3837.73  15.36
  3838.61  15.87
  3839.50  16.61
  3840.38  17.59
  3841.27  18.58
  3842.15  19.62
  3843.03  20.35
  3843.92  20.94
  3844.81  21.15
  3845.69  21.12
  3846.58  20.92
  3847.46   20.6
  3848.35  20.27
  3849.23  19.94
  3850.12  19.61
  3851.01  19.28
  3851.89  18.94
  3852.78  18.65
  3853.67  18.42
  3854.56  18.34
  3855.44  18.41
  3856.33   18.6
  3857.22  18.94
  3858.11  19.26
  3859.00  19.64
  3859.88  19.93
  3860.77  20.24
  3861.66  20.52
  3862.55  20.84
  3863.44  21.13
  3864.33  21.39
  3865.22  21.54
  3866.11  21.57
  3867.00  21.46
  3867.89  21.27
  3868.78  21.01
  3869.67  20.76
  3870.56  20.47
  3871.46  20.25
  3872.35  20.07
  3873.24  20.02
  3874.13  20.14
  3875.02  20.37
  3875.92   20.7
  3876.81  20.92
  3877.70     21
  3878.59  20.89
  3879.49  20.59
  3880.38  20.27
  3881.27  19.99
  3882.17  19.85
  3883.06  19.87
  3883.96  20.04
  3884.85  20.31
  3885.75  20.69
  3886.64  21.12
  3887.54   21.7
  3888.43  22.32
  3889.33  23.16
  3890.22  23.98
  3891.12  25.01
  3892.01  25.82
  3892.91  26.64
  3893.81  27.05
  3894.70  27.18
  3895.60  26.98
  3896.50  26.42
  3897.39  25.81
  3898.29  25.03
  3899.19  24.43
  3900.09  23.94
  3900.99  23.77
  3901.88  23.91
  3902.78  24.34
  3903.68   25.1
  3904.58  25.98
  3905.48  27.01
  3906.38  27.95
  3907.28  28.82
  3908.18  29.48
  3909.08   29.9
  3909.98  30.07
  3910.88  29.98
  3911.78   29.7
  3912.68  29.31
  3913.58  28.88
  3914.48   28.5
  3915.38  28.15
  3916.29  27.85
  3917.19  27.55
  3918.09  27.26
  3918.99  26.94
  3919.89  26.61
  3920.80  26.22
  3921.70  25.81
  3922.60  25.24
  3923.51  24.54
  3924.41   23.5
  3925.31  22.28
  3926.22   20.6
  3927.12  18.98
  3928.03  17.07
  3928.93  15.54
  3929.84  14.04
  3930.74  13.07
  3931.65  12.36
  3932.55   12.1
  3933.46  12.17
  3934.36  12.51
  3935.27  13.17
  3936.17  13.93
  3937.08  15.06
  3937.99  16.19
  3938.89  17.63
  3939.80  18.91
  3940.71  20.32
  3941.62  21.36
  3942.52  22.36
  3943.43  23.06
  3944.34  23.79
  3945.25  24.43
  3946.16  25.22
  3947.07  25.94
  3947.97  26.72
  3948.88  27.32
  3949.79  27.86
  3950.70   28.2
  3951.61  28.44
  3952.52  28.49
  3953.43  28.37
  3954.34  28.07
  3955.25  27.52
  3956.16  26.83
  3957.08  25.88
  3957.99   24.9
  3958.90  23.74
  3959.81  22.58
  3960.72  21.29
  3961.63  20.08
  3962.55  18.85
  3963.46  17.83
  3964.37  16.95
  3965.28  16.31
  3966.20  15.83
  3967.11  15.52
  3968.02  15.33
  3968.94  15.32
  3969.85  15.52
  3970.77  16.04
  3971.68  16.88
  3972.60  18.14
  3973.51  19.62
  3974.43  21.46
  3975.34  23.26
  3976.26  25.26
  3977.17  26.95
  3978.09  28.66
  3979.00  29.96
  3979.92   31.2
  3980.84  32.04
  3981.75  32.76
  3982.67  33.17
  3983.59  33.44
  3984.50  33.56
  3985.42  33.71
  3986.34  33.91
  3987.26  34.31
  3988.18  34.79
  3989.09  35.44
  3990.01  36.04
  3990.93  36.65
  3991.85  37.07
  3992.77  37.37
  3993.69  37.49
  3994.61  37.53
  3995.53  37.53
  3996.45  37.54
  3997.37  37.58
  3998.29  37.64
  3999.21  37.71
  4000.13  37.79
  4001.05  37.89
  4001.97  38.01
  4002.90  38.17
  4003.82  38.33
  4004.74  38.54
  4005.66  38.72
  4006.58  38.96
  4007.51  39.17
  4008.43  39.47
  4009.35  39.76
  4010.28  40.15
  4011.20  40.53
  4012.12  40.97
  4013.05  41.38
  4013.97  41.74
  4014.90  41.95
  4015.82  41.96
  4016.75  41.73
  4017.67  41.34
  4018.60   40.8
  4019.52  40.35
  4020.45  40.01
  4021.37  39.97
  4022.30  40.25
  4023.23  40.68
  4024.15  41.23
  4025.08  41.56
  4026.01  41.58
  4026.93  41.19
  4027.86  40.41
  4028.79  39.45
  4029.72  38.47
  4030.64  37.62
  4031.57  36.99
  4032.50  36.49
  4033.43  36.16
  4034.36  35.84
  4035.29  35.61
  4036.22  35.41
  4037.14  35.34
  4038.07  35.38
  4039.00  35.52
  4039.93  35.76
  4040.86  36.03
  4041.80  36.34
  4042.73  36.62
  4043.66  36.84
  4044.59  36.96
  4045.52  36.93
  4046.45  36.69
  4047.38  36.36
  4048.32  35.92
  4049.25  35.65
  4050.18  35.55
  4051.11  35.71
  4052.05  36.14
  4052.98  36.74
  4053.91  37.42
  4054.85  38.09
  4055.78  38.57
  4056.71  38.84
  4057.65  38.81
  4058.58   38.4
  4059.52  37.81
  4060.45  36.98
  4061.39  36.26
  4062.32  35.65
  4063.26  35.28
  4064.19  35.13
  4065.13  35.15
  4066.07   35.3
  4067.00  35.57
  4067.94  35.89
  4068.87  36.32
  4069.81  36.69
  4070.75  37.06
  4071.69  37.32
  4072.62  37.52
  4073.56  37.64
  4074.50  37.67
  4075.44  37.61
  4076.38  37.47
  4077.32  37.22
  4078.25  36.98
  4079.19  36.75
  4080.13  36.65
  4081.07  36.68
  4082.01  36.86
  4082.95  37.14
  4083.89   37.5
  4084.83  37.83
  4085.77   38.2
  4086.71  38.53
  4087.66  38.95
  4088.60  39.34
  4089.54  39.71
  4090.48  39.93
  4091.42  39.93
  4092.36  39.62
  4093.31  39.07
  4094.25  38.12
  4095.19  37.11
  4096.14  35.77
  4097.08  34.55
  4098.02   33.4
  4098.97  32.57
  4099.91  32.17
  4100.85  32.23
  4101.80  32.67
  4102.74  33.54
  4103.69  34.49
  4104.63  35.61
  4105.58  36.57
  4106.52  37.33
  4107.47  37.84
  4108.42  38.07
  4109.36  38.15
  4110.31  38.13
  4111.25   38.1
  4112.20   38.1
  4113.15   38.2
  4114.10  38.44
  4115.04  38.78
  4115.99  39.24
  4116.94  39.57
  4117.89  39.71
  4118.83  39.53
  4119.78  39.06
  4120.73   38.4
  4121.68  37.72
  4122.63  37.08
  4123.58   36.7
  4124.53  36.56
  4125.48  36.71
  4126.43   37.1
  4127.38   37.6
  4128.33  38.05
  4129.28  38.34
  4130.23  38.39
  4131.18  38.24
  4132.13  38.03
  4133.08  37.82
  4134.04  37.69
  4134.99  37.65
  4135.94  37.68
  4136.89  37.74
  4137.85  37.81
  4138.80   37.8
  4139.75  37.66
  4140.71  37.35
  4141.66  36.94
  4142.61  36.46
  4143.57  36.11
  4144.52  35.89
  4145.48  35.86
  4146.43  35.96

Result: 1.83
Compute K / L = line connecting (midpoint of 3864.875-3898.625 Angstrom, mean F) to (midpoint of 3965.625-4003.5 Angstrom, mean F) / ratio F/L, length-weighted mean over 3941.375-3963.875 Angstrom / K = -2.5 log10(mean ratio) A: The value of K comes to 0.12 mag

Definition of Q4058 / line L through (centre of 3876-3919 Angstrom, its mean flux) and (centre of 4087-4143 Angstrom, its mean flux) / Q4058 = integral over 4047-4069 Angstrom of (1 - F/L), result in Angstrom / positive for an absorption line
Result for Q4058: -1.6 Angstrom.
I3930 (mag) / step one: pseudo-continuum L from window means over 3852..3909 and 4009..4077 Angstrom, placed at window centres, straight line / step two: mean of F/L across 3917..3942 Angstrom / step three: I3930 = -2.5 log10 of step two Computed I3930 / 0.36 mag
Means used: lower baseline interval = 22.3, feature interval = 19.2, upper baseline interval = 37.9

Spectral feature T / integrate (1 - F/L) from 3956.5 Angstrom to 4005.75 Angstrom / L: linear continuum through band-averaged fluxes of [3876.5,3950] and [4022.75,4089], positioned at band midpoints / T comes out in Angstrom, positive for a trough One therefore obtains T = 2.1 Angstrom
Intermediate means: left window 23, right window 37.2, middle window 28.8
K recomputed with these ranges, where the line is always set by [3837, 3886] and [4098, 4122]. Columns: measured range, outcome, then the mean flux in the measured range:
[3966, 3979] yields 0.347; 20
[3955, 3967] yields 0.251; 21.1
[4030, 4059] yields -0.133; 36.6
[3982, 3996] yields -0.232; 35.4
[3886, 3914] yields -0.160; 26.1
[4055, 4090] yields -0.089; 37.2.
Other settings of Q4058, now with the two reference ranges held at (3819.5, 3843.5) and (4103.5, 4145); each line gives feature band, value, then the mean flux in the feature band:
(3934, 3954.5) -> 2.1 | 22.5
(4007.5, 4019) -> -4.2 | 40.9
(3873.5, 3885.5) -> 0.0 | 20.4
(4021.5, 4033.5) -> -3.4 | 39.5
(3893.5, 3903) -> -1.6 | 25.4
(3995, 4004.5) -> -2.9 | 37.8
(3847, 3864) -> -0.8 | 19.6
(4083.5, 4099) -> -1.1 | 37.8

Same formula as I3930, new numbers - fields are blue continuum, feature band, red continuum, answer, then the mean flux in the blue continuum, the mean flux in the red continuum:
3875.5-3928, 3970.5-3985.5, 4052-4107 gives 0.12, 24.7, 36.8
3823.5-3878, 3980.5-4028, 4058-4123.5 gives -0.25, 18.7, 37.1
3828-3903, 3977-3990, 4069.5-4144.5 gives -0.14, 20.3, 37.3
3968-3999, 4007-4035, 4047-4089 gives -0.20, 30.1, 37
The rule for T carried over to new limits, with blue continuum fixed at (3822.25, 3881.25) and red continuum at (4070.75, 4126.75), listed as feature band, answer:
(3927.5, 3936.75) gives 4.16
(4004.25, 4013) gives -2.61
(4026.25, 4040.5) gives -2.08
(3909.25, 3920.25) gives -2.30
